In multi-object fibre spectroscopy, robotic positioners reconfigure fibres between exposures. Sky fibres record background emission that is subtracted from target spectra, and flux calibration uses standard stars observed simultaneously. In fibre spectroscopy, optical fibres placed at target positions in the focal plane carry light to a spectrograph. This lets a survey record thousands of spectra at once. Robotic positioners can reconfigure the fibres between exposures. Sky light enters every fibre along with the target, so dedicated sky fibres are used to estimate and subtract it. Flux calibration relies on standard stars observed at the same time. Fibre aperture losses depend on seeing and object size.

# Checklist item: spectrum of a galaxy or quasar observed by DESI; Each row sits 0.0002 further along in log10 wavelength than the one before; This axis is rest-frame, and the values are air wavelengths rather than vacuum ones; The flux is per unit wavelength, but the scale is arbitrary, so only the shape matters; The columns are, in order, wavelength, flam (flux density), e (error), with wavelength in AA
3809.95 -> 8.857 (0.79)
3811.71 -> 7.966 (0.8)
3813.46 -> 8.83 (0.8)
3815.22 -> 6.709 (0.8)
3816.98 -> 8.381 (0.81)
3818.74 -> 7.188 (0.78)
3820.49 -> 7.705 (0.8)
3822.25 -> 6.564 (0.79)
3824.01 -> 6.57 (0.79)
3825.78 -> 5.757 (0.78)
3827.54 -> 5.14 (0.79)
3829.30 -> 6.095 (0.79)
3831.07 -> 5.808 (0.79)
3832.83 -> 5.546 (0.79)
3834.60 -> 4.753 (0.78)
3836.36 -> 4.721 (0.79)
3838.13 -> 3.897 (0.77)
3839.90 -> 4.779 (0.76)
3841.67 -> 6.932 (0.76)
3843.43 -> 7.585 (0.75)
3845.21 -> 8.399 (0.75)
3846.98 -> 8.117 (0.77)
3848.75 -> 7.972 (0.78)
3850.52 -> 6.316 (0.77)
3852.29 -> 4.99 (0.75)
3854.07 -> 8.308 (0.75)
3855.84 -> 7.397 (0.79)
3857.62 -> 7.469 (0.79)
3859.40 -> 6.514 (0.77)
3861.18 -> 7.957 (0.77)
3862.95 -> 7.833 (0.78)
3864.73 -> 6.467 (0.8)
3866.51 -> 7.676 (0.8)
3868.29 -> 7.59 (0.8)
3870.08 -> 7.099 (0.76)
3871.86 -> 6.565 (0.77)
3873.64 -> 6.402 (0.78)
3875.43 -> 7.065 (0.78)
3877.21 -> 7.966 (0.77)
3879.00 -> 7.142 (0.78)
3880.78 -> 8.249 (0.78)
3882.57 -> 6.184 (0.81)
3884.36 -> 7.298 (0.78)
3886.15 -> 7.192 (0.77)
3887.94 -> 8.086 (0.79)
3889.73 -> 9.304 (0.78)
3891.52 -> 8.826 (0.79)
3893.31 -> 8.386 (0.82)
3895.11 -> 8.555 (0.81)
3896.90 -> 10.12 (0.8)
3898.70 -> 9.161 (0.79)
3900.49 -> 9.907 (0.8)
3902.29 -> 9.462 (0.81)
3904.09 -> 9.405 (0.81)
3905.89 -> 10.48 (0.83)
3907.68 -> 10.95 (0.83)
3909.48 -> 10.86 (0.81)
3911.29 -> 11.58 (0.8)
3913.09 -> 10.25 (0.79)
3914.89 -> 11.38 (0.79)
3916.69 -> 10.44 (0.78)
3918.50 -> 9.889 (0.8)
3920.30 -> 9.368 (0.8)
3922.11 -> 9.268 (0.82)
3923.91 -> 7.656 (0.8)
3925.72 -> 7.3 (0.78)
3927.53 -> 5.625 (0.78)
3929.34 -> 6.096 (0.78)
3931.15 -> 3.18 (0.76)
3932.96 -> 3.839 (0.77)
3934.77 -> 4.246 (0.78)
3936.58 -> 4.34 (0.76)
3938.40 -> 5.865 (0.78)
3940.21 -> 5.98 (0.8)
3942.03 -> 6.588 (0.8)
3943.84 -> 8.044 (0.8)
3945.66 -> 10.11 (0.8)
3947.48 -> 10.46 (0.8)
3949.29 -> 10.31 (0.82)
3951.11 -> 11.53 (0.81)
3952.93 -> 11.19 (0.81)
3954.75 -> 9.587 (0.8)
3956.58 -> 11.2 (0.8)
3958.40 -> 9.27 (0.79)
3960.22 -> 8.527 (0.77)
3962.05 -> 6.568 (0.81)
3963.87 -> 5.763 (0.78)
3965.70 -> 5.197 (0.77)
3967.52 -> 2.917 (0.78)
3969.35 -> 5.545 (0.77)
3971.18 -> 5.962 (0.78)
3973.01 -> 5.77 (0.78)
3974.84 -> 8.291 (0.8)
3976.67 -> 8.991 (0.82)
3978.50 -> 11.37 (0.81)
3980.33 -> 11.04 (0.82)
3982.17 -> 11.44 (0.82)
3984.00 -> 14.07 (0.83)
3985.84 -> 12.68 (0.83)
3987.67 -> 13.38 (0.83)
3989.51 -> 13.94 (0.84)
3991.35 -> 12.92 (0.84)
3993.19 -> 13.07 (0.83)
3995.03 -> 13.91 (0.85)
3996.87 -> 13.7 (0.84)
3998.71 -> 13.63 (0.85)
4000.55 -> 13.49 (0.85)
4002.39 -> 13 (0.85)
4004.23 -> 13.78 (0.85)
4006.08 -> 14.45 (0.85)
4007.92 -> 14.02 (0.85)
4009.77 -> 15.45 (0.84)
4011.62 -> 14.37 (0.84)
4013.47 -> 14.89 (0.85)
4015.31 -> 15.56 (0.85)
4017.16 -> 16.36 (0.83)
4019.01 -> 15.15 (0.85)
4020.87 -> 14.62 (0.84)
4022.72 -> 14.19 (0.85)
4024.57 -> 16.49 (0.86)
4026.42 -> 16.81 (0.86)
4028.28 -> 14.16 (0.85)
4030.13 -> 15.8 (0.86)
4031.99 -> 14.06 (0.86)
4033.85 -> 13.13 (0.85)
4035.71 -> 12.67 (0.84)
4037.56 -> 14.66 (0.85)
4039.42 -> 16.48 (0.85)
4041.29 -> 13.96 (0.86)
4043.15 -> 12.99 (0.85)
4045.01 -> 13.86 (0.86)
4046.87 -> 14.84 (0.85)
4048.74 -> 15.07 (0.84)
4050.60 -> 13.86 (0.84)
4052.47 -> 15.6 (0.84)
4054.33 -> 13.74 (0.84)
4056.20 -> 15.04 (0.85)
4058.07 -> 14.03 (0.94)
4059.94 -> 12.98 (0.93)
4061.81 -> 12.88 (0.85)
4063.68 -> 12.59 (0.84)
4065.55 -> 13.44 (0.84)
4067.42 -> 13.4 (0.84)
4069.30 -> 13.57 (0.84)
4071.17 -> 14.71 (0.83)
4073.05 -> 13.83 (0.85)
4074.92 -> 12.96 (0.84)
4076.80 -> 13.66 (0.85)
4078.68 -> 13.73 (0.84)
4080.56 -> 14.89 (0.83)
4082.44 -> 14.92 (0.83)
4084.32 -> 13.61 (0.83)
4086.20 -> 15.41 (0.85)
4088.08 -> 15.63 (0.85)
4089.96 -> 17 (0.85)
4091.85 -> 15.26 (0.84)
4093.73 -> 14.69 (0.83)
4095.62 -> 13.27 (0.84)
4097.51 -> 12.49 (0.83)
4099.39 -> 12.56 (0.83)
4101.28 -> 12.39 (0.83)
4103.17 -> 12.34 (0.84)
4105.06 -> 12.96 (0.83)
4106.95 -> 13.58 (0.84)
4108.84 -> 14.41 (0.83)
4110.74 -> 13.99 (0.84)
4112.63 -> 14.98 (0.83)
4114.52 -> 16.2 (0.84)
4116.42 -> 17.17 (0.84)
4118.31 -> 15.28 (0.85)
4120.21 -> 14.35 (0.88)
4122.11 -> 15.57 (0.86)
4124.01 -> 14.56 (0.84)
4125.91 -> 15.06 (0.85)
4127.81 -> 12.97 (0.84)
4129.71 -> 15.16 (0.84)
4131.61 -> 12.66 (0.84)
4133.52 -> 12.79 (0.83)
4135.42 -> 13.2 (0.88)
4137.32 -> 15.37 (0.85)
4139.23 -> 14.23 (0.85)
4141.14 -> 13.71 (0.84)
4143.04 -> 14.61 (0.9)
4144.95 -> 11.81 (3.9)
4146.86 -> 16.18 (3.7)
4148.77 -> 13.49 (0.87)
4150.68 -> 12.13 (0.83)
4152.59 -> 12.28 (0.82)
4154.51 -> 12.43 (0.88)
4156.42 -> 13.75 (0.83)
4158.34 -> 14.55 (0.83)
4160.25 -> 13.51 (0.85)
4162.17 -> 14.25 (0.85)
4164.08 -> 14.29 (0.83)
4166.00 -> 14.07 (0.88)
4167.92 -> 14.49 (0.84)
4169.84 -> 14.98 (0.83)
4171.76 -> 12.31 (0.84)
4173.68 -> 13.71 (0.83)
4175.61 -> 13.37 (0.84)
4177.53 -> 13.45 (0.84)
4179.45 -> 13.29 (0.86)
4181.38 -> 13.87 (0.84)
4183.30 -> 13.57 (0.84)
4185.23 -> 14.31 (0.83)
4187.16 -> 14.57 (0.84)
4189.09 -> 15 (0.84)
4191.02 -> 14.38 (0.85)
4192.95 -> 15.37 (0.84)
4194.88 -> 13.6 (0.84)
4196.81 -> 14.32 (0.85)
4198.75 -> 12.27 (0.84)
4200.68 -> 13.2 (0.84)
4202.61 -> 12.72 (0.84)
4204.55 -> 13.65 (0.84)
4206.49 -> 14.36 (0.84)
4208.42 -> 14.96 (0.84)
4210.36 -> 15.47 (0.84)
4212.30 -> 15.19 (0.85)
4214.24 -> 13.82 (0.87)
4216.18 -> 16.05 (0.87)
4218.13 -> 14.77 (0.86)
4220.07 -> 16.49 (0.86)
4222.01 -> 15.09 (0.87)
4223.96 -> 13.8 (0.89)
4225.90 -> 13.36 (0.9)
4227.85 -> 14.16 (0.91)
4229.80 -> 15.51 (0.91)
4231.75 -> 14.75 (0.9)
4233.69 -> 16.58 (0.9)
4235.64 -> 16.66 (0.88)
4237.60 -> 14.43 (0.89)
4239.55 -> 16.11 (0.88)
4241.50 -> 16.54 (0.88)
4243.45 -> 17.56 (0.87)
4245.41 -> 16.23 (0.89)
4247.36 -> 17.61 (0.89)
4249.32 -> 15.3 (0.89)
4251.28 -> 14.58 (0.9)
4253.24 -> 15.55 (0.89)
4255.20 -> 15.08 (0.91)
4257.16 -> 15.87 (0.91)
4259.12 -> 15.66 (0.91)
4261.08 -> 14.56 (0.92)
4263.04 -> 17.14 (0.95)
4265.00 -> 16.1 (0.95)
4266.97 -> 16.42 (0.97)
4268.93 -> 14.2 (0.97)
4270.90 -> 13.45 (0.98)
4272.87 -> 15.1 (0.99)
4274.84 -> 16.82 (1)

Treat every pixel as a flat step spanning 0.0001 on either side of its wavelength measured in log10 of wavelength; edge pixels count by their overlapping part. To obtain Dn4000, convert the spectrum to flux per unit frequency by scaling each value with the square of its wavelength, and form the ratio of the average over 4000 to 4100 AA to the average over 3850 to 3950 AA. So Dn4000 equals 1.94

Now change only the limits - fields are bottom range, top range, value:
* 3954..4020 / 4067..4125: 1.32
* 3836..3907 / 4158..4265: 2.29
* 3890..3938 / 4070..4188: 1.85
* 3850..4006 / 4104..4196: 1.77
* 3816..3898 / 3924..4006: 1.38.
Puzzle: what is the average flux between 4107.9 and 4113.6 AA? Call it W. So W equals 14.5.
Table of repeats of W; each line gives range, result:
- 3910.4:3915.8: 11.1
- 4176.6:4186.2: 13.7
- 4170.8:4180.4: 13.2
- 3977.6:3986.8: 12.1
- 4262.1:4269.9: 16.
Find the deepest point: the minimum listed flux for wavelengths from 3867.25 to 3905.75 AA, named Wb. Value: 6.184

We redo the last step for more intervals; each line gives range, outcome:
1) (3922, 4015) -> 2.917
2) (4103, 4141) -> 12.34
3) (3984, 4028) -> 12.68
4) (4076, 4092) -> 13.61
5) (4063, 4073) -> 12.59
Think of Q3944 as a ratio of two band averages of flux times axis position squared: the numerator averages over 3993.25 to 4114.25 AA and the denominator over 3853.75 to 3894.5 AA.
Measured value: 2.07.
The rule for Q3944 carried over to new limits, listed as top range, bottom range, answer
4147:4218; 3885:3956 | 1.85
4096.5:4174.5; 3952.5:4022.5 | 1.30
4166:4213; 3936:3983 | 1.92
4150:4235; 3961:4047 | 1.24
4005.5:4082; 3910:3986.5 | 1.81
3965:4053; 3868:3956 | 1.64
